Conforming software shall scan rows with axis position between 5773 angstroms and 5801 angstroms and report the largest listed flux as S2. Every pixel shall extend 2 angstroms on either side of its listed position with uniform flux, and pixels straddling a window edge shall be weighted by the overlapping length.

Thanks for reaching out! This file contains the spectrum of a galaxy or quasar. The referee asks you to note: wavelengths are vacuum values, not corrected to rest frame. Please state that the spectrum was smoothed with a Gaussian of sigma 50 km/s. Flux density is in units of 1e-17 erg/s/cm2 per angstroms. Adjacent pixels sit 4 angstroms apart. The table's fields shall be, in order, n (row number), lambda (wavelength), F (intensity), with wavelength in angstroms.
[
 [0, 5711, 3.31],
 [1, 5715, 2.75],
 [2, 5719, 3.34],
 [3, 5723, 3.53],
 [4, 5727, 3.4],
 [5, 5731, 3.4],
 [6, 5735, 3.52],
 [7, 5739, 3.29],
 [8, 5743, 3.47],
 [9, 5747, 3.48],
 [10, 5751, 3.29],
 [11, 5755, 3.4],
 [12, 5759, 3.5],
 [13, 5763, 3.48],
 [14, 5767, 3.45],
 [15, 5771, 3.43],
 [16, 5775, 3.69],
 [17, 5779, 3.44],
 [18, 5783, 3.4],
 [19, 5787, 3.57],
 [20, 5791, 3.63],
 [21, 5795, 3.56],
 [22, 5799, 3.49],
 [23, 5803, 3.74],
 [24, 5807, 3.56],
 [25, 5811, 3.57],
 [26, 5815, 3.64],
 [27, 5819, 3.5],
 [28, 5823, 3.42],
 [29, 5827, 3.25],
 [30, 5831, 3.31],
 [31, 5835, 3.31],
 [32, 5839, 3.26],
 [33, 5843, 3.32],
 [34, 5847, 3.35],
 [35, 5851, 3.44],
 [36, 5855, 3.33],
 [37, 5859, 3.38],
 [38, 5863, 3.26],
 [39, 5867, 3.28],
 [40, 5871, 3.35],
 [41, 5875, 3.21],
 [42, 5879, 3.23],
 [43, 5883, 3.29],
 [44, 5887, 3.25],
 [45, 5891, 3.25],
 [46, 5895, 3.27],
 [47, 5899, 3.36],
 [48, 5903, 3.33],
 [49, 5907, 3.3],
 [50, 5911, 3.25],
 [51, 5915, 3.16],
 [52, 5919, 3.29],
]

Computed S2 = 3.69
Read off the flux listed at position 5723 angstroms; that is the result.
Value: 3.53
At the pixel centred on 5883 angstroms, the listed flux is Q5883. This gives 3.29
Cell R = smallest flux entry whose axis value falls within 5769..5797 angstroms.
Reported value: 3.4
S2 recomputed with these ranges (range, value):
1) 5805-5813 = 3.57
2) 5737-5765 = 3.5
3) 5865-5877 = 3.35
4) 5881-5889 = 3.29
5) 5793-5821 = 3.74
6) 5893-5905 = 3.36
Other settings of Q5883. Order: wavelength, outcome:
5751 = 3.29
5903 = 3.33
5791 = 3.63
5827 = 3.25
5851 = 3.44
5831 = 3.31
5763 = 3.48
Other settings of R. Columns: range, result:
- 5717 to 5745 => 3.29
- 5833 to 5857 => 3.26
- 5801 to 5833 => 3.25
